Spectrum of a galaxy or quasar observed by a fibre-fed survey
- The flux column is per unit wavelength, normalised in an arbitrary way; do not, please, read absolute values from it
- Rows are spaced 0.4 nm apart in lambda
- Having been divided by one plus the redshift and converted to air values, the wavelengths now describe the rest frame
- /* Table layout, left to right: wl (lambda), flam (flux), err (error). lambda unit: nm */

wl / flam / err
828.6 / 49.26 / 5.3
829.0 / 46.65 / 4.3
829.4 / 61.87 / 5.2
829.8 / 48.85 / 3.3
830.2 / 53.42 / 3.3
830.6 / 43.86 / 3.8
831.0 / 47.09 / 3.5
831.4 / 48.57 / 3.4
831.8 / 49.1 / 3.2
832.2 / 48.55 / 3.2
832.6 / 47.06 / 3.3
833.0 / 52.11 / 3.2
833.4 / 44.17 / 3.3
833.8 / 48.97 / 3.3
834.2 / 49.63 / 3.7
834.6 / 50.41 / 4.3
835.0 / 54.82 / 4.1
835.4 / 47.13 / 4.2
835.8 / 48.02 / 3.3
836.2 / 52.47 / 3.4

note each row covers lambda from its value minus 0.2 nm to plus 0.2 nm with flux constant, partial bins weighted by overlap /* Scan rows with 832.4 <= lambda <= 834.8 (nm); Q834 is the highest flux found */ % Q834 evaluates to 52.11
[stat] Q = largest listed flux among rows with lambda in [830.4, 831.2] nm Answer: 47.09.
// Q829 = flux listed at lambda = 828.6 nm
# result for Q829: 49.26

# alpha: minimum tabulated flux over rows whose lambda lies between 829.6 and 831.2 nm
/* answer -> 43.86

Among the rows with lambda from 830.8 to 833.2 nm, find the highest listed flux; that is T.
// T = 52.11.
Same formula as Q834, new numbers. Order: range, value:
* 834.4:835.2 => 54.82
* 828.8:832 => 61.87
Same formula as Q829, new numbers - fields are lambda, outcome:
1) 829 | 46.65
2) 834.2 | 49.63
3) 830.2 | 53.42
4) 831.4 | 48.57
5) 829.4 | 61.87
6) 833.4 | 44.17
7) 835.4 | 47.13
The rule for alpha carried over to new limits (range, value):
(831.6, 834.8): 44.17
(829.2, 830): 48.85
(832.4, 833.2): 47.06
